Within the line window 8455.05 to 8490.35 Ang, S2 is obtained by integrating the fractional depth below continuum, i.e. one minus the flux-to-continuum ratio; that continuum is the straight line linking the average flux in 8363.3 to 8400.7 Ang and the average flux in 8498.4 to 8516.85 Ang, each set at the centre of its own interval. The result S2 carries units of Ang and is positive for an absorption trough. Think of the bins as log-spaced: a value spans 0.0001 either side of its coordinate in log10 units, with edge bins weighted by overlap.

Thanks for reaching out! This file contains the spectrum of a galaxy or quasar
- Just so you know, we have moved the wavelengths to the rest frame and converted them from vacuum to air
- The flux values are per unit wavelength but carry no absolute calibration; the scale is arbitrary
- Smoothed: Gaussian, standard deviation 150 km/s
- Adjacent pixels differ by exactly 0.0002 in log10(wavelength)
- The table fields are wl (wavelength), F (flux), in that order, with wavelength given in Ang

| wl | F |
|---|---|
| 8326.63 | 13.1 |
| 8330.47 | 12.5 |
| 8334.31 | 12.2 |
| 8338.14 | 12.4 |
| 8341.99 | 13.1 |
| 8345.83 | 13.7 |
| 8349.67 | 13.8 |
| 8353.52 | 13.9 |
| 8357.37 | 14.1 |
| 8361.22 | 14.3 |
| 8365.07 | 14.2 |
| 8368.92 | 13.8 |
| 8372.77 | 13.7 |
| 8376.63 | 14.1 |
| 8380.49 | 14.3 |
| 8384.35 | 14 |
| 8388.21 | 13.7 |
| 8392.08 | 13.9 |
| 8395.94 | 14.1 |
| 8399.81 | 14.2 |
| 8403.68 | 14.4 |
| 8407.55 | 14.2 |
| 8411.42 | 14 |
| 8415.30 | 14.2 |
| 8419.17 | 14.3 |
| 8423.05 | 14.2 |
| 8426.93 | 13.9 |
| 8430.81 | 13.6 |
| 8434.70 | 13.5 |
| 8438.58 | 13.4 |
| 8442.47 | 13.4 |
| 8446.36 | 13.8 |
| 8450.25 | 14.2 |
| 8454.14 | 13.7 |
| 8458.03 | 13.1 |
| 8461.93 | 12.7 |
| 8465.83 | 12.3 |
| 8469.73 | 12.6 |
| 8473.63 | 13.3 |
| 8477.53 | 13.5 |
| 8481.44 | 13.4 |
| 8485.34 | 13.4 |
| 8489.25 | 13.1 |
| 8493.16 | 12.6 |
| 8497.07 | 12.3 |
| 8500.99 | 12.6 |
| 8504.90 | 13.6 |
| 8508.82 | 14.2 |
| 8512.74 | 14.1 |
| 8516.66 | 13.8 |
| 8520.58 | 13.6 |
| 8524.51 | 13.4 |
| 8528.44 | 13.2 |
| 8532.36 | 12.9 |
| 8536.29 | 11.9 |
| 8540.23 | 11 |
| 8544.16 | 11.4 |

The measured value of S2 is 1.66 Ang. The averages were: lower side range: 14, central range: 13.1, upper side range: 13.6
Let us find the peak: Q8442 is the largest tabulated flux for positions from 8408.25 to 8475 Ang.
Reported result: 14.3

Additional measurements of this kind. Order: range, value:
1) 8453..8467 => 13.7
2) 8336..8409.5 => 14.4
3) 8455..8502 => 13.5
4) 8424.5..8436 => 13.9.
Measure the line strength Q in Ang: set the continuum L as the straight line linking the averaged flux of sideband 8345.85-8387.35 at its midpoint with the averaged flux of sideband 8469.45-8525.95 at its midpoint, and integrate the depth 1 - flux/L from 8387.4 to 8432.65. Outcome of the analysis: -1.0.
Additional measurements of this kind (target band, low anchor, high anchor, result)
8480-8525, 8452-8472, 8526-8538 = -1.9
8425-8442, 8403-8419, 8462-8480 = 0.2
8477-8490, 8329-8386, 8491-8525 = 0.0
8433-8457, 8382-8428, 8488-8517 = 0.2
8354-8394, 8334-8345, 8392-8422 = -1.6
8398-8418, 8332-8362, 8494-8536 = -1.3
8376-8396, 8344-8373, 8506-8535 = -0.2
